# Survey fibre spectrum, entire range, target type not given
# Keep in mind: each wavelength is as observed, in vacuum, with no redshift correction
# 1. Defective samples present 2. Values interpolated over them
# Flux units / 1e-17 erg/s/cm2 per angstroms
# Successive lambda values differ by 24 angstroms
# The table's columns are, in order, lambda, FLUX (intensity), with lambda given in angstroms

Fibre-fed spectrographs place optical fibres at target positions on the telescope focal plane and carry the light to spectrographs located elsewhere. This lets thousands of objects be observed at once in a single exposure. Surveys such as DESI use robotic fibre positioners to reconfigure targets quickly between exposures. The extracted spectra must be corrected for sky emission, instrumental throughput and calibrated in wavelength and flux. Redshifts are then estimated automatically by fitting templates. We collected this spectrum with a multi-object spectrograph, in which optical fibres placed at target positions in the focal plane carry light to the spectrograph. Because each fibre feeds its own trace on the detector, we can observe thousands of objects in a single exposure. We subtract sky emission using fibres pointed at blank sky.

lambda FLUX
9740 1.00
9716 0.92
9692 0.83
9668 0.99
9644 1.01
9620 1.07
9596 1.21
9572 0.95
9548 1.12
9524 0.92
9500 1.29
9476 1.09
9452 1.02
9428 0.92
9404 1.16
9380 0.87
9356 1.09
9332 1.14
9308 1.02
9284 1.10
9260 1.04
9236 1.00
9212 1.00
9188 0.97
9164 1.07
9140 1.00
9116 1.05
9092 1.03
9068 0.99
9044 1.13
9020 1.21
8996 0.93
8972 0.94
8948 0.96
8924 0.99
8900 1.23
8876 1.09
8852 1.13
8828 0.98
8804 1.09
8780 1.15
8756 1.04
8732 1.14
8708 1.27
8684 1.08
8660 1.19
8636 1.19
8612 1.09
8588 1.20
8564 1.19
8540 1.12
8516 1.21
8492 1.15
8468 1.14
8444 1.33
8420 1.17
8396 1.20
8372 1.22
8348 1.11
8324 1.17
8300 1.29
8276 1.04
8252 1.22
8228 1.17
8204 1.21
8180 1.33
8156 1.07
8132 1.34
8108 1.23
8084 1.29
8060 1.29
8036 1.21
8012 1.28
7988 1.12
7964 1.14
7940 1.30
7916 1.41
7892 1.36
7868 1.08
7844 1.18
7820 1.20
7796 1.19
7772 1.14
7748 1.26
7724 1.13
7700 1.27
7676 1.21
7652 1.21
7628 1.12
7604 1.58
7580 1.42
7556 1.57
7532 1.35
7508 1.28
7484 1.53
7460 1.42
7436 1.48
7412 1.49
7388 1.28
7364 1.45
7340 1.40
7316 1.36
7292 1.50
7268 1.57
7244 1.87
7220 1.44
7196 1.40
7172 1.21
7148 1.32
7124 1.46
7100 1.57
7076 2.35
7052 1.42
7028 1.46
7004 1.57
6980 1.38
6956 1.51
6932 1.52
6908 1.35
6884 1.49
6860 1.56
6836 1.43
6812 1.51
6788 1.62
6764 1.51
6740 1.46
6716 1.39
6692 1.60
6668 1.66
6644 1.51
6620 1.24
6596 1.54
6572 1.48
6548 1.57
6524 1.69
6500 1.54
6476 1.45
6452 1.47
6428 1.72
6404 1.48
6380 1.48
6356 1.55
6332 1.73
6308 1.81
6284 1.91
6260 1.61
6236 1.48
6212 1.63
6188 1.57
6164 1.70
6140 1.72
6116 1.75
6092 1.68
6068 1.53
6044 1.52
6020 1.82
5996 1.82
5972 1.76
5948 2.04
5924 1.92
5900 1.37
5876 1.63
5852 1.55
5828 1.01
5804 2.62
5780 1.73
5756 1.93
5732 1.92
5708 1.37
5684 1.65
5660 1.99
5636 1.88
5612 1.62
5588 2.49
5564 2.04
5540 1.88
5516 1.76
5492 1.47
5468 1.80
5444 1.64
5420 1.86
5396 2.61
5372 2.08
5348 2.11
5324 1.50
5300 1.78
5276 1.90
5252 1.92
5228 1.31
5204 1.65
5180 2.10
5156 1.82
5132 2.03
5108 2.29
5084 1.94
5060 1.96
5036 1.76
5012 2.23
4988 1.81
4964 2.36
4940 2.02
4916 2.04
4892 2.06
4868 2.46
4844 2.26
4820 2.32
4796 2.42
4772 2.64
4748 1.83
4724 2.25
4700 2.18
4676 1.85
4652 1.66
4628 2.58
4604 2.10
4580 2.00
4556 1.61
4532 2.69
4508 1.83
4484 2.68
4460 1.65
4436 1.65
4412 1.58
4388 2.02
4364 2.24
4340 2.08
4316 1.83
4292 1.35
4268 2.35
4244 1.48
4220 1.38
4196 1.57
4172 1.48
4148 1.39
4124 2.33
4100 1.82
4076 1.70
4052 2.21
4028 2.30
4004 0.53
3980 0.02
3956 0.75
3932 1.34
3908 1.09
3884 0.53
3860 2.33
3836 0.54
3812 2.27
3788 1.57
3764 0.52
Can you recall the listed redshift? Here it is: 0.08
